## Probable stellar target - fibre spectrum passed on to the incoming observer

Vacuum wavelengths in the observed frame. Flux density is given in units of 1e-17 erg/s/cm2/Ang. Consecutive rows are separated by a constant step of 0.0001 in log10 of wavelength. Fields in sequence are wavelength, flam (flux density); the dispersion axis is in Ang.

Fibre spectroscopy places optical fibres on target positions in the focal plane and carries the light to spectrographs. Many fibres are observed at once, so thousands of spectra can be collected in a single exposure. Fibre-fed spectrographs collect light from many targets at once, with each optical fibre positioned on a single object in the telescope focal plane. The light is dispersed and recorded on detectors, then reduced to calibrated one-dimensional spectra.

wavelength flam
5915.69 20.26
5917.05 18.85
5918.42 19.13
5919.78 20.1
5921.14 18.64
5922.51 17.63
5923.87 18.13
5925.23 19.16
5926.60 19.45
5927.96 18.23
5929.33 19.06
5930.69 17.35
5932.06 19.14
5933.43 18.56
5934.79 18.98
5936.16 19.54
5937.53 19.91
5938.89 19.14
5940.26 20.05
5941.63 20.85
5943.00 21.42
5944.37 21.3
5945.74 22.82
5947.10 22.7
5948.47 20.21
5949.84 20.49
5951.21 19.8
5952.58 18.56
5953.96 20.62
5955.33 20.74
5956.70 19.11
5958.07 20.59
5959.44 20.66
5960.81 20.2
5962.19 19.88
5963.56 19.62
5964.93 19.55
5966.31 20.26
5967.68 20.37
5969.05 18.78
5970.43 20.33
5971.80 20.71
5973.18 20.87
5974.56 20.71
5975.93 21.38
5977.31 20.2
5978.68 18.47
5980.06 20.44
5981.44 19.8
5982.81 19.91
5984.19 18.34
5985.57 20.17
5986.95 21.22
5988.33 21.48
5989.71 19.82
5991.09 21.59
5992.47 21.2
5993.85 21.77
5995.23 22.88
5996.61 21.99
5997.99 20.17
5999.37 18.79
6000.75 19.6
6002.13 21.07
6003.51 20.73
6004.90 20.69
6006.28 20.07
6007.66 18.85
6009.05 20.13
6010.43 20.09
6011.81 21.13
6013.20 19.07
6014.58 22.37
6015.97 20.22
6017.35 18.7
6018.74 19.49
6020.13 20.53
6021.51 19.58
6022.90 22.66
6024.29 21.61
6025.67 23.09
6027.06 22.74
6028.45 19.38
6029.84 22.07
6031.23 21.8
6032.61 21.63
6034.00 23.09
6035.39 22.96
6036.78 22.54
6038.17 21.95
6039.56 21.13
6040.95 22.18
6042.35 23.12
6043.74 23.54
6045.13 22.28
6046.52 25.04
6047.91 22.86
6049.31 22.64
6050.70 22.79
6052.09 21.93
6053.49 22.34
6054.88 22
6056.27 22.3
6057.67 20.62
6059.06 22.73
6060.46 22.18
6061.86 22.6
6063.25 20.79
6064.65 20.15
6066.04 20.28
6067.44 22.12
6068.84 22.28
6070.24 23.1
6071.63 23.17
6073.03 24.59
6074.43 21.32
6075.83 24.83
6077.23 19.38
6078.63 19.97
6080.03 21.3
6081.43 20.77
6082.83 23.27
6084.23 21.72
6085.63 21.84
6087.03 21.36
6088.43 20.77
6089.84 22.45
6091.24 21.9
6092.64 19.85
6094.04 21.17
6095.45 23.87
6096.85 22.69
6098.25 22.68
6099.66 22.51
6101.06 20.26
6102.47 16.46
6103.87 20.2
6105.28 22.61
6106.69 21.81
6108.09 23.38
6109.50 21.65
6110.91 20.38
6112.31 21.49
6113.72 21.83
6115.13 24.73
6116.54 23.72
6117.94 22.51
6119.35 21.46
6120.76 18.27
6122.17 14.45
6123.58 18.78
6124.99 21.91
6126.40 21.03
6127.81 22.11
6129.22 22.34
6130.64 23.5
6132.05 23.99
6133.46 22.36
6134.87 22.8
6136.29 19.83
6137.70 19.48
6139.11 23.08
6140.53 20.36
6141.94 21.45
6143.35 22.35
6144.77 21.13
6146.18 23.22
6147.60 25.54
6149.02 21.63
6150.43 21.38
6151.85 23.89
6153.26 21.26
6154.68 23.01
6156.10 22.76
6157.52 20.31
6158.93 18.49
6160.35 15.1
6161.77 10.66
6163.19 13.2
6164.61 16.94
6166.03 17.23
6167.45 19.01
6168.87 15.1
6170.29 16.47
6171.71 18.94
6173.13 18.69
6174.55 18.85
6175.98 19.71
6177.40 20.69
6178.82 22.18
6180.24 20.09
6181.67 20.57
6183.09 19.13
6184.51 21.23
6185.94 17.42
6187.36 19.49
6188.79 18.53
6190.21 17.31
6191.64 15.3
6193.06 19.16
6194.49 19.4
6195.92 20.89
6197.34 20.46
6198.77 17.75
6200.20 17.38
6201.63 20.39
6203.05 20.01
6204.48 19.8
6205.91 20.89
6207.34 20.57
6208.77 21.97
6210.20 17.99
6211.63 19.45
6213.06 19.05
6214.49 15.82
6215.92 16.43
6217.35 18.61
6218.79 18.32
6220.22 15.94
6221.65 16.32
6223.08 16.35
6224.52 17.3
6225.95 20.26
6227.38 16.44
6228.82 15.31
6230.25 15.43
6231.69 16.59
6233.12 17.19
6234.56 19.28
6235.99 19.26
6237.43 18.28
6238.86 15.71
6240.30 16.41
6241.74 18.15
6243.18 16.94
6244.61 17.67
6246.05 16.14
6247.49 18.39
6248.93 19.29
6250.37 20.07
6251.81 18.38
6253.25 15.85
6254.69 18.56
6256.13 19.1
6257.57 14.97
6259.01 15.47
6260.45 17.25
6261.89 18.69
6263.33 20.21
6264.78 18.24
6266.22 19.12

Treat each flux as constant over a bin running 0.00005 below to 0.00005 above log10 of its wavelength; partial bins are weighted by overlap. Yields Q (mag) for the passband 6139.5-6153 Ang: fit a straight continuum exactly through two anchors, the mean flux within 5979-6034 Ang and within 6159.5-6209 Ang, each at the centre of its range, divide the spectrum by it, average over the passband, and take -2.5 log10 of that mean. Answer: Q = -0.17 mag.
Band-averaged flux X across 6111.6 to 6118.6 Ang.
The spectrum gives 22.9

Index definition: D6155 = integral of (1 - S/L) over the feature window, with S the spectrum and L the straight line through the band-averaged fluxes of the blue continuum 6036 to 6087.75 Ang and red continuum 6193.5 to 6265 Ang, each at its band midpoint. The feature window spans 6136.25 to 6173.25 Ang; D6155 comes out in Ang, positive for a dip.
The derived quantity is 0.5 Ang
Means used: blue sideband 22.1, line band 19.7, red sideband 18.1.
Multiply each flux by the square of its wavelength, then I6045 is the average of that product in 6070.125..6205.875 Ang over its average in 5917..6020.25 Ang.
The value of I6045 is 1.08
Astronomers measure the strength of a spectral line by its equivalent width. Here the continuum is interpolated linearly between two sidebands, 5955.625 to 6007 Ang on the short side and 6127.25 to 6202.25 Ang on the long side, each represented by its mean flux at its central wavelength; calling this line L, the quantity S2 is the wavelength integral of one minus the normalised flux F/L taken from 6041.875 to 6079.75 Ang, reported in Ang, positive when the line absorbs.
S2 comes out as -3.9 Ang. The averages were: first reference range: 20.4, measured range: 22.2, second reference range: 19.9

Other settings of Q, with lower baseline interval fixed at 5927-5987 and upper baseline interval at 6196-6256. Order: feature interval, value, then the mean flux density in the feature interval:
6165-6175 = 0.05 mag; 17.7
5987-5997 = -0.09 mag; 21.5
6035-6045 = -0.16 mag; 22.5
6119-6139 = -0.12 mag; 20.9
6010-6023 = -0.04 mag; 20.3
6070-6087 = -0.15 mag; 22.1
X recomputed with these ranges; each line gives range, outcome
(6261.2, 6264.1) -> 19.4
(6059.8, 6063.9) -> 21.9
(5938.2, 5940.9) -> 19.6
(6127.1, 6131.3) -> 22.6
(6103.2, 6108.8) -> 22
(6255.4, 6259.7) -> 16.5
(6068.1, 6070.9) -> 22.6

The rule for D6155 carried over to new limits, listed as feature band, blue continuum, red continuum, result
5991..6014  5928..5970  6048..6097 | 0.3 Ang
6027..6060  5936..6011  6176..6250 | -4.2 Ang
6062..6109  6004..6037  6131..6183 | -2.6 Ang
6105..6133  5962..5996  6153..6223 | -3.5 Ang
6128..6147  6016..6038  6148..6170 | -2.8 Ang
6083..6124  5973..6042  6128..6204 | -2.2 Ang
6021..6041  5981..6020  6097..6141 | -1.2 Ang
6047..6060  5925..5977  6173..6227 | -1.8 Ang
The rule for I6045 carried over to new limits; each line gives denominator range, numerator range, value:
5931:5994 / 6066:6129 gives 1.11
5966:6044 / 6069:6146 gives 1.07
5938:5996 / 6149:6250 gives 0.97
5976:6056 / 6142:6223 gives 0.95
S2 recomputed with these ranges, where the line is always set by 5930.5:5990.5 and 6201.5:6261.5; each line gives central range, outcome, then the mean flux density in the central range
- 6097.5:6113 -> -1.9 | 21.2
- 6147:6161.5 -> -1.9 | 21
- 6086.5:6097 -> -1.5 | 21.7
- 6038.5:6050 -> -2.0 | 22.8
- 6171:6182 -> -1.0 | 19.9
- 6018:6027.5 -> -0.8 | 21.3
